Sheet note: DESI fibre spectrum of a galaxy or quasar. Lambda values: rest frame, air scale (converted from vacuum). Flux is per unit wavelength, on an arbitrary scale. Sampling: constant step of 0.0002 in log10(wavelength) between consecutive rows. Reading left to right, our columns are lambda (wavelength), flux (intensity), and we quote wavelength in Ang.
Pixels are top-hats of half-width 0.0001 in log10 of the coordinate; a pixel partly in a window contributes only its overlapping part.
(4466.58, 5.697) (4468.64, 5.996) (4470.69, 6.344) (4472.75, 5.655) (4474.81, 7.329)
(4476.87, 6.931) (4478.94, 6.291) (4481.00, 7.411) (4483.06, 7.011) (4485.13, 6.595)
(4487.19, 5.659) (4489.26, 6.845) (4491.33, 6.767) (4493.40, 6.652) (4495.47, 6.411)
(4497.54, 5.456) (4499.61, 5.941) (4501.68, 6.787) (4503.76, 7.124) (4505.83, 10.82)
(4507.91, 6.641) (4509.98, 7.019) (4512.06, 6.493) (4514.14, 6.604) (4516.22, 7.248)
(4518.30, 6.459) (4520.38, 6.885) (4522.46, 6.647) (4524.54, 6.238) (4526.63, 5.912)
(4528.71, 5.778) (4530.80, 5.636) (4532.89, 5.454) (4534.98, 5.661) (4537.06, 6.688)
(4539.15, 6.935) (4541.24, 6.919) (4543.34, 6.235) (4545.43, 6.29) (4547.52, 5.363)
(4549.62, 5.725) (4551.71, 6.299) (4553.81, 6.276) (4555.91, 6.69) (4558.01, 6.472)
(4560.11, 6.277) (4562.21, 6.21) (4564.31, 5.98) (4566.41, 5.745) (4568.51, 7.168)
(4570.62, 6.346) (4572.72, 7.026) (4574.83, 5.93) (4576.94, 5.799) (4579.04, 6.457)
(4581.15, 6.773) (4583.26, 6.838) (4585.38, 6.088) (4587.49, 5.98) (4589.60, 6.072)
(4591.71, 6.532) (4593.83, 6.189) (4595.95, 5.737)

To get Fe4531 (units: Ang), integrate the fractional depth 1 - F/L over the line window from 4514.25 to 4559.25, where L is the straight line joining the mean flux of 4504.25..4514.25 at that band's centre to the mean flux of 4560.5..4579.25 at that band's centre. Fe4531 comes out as 4.54 Ang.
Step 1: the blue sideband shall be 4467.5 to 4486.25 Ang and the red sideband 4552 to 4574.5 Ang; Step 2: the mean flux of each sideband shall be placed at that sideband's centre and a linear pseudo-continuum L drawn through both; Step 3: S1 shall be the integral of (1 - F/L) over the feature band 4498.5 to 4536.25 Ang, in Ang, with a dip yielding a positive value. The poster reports -0.7 Ang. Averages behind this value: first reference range 6.61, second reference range 6.4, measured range 6.63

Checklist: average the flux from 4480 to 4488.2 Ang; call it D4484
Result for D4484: 6.67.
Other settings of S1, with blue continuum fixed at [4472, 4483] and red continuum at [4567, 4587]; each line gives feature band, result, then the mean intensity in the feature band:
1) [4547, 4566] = 1.08 Ang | 6.15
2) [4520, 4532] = 0.88 Ang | 6.13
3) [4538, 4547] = 0.06 Ang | 6.52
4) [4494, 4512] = -0.79 Ang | 6.99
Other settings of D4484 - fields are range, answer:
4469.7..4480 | 6.51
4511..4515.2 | 6.55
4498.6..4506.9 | 7.67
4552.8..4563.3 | 6.38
